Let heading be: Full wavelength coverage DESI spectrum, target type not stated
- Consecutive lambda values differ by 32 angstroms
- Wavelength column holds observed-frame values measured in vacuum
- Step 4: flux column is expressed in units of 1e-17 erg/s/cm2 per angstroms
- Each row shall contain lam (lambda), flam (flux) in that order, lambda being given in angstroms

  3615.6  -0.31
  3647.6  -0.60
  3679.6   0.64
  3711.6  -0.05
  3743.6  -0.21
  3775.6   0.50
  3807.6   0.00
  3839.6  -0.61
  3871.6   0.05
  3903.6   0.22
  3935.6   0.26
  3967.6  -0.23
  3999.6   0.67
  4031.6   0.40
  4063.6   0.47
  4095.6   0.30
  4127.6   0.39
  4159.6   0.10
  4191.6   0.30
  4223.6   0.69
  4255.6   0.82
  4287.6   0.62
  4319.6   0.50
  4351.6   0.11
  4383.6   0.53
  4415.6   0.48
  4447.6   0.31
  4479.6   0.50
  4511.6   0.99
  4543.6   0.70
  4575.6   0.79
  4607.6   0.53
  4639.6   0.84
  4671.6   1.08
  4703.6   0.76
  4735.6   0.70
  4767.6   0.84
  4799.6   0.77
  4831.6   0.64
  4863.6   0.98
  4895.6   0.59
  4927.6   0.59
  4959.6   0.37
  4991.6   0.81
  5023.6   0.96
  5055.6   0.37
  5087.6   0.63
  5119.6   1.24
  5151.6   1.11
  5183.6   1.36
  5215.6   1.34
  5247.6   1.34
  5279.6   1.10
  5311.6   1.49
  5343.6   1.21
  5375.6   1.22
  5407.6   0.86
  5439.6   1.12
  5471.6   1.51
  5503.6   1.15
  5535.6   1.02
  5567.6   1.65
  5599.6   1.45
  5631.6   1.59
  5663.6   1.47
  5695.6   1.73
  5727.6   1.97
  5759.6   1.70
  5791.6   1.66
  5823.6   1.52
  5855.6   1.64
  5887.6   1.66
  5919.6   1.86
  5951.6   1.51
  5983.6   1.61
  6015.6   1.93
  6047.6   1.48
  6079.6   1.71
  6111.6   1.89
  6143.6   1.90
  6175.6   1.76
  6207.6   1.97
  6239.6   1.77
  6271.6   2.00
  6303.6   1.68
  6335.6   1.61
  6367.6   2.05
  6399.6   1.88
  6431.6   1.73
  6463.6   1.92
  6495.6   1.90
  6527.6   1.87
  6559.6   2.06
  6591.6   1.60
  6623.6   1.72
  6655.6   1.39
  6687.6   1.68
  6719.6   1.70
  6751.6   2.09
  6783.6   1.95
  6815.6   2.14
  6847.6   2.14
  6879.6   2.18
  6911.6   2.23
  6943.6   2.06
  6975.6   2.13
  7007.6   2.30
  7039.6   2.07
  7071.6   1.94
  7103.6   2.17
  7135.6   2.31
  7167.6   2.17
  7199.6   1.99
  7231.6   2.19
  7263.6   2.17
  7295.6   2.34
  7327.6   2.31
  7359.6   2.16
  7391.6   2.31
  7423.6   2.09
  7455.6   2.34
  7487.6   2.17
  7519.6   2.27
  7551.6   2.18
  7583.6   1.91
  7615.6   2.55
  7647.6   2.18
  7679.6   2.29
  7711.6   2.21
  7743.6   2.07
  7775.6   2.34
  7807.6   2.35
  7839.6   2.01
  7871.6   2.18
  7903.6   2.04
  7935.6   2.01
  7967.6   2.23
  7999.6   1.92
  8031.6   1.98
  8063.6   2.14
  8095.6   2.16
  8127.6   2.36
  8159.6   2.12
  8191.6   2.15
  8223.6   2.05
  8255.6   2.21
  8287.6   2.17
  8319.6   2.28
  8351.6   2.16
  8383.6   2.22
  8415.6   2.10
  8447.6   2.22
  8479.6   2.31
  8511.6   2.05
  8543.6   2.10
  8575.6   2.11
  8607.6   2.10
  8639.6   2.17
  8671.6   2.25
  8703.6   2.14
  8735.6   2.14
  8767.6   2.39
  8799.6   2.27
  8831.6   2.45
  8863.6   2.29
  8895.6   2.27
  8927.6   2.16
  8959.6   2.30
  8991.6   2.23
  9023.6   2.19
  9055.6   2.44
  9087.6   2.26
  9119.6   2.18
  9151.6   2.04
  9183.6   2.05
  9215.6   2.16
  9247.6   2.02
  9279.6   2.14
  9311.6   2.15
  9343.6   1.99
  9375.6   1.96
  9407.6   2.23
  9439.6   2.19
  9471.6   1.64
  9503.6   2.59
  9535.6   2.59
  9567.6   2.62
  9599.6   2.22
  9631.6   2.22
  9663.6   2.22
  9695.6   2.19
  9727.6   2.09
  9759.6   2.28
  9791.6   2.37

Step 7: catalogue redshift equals 0.285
